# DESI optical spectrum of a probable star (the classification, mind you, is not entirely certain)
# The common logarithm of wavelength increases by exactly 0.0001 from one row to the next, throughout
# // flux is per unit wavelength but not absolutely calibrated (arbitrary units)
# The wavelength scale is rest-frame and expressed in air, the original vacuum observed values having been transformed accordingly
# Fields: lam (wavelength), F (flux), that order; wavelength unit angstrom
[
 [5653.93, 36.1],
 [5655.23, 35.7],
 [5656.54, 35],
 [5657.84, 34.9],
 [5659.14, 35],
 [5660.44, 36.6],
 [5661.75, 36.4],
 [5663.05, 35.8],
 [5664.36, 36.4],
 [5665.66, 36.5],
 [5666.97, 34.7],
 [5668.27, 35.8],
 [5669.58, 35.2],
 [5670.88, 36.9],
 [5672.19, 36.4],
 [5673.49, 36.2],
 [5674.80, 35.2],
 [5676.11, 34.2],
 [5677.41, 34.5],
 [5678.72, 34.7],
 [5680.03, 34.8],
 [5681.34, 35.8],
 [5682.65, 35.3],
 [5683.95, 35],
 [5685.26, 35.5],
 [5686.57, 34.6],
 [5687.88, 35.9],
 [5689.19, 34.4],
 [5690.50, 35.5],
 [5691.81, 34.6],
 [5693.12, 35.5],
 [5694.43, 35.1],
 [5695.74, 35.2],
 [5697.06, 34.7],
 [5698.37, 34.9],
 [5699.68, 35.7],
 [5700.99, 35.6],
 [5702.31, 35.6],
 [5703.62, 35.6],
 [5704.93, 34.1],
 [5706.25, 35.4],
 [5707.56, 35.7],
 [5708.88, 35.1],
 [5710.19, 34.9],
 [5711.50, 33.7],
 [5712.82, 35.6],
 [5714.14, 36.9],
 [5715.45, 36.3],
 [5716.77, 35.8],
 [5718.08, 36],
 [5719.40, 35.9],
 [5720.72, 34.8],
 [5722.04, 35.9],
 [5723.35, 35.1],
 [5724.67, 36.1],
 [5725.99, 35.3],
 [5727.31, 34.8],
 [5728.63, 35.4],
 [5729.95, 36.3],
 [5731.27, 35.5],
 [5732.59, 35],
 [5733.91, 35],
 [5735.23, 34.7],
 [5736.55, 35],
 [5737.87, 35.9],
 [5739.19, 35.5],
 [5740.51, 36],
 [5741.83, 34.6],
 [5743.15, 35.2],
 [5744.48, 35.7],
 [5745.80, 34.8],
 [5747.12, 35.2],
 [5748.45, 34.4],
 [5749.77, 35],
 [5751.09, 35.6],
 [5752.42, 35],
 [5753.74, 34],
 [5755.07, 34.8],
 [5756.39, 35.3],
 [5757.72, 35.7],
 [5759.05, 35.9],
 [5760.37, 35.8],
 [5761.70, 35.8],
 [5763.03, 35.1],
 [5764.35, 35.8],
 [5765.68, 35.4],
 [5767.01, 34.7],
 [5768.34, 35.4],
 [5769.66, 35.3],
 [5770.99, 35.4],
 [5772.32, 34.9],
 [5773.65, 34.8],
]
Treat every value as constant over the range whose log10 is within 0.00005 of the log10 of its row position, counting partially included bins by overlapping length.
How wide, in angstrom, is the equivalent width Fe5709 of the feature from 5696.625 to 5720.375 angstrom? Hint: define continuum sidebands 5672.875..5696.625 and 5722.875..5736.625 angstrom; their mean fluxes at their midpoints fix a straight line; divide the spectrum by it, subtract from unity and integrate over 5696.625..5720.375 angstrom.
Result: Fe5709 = -0.1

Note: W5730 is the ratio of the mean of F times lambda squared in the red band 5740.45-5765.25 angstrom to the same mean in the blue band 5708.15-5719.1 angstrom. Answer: 1.0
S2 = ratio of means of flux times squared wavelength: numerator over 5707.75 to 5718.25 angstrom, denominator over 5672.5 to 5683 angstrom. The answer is 1.02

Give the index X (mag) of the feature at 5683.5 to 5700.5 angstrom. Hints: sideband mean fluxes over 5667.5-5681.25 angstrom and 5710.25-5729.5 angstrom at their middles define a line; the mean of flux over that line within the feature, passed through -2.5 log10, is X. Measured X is 0.01 mag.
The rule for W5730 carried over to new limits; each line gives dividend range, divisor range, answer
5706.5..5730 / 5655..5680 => 1.02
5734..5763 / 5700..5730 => 1.01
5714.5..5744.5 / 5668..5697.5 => 1.02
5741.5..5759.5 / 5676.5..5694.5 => 1.02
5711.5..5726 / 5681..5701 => 1.02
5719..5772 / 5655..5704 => 1.02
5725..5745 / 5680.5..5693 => 1.02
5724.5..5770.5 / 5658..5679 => 1.02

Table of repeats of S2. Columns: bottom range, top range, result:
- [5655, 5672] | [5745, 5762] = 1.01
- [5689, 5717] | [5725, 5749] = 1.01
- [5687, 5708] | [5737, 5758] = 1.02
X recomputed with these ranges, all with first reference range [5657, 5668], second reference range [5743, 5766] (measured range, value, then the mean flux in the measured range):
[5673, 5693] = 0.02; 35.1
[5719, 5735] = 0.00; 35.4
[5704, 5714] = 0.01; 35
